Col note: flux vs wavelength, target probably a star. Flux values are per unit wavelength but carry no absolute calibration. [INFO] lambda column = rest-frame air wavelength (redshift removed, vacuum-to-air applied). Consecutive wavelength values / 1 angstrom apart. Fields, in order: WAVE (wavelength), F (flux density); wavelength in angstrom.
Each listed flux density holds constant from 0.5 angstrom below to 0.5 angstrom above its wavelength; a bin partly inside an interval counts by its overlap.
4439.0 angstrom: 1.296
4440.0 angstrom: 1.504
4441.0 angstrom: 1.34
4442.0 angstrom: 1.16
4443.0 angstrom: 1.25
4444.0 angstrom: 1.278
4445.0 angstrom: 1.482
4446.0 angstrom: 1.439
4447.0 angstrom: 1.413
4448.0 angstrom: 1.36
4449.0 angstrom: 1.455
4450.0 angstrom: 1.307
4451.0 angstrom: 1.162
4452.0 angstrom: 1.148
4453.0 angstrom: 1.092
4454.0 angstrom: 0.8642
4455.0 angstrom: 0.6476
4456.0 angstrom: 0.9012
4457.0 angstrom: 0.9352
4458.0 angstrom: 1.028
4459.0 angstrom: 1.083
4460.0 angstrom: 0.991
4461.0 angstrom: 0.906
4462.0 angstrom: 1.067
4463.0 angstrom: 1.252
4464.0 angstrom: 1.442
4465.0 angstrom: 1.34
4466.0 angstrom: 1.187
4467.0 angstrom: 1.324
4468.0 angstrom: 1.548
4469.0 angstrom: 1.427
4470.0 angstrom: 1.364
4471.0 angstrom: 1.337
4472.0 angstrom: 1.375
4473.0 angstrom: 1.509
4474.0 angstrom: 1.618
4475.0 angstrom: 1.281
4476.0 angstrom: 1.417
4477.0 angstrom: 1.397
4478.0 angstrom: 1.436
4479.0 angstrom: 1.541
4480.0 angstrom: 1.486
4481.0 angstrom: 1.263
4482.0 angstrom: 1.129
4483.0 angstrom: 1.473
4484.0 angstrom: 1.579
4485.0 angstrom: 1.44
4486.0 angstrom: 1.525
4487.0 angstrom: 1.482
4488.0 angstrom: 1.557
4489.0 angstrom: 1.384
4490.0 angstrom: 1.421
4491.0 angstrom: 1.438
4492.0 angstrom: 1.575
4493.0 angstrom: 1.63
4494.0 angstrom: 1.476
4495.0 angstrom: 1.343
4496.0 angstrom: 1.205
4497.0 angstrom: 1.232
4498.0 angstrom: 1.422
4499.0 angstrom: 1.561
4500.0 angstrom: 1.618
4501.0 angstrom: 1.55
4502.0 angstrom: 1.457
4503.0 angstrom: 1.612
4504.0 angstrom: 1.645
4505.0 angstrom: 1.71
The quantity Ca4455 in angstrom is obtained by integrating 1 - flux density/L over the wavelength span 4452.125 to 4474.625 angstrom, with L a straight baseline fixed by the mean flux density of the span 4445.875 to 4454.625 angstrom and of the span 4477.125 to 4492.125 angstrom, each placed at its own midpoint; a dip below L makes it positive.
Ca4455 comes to 2.2 angstrom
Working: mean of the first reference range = 1.23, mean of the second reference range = 1.44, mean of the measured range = 1.19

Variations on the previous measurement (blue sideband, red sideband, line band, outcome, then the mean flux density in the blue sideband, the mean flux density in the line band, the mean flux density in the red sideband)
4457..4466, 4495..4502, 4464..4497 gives -3.6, 1.13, 1.42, 1.43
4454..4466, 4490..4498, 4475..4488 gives -1.5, 1.05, 1.43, 1.42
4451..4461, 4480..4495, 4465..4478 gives -2.1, 0.972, 1.4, 1.45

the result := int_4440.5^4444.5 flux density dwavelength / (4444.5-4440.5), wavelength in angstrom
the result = 1.26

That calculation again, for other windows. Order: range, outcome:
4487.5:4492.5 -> 1.48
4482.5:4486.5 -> 1.5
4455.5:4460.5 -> 0.988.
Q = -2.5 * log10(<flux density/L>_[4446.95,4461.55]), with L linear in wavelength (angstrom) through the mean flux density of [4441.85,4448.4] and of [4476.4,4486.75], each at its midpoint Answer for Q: 0.26 mag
